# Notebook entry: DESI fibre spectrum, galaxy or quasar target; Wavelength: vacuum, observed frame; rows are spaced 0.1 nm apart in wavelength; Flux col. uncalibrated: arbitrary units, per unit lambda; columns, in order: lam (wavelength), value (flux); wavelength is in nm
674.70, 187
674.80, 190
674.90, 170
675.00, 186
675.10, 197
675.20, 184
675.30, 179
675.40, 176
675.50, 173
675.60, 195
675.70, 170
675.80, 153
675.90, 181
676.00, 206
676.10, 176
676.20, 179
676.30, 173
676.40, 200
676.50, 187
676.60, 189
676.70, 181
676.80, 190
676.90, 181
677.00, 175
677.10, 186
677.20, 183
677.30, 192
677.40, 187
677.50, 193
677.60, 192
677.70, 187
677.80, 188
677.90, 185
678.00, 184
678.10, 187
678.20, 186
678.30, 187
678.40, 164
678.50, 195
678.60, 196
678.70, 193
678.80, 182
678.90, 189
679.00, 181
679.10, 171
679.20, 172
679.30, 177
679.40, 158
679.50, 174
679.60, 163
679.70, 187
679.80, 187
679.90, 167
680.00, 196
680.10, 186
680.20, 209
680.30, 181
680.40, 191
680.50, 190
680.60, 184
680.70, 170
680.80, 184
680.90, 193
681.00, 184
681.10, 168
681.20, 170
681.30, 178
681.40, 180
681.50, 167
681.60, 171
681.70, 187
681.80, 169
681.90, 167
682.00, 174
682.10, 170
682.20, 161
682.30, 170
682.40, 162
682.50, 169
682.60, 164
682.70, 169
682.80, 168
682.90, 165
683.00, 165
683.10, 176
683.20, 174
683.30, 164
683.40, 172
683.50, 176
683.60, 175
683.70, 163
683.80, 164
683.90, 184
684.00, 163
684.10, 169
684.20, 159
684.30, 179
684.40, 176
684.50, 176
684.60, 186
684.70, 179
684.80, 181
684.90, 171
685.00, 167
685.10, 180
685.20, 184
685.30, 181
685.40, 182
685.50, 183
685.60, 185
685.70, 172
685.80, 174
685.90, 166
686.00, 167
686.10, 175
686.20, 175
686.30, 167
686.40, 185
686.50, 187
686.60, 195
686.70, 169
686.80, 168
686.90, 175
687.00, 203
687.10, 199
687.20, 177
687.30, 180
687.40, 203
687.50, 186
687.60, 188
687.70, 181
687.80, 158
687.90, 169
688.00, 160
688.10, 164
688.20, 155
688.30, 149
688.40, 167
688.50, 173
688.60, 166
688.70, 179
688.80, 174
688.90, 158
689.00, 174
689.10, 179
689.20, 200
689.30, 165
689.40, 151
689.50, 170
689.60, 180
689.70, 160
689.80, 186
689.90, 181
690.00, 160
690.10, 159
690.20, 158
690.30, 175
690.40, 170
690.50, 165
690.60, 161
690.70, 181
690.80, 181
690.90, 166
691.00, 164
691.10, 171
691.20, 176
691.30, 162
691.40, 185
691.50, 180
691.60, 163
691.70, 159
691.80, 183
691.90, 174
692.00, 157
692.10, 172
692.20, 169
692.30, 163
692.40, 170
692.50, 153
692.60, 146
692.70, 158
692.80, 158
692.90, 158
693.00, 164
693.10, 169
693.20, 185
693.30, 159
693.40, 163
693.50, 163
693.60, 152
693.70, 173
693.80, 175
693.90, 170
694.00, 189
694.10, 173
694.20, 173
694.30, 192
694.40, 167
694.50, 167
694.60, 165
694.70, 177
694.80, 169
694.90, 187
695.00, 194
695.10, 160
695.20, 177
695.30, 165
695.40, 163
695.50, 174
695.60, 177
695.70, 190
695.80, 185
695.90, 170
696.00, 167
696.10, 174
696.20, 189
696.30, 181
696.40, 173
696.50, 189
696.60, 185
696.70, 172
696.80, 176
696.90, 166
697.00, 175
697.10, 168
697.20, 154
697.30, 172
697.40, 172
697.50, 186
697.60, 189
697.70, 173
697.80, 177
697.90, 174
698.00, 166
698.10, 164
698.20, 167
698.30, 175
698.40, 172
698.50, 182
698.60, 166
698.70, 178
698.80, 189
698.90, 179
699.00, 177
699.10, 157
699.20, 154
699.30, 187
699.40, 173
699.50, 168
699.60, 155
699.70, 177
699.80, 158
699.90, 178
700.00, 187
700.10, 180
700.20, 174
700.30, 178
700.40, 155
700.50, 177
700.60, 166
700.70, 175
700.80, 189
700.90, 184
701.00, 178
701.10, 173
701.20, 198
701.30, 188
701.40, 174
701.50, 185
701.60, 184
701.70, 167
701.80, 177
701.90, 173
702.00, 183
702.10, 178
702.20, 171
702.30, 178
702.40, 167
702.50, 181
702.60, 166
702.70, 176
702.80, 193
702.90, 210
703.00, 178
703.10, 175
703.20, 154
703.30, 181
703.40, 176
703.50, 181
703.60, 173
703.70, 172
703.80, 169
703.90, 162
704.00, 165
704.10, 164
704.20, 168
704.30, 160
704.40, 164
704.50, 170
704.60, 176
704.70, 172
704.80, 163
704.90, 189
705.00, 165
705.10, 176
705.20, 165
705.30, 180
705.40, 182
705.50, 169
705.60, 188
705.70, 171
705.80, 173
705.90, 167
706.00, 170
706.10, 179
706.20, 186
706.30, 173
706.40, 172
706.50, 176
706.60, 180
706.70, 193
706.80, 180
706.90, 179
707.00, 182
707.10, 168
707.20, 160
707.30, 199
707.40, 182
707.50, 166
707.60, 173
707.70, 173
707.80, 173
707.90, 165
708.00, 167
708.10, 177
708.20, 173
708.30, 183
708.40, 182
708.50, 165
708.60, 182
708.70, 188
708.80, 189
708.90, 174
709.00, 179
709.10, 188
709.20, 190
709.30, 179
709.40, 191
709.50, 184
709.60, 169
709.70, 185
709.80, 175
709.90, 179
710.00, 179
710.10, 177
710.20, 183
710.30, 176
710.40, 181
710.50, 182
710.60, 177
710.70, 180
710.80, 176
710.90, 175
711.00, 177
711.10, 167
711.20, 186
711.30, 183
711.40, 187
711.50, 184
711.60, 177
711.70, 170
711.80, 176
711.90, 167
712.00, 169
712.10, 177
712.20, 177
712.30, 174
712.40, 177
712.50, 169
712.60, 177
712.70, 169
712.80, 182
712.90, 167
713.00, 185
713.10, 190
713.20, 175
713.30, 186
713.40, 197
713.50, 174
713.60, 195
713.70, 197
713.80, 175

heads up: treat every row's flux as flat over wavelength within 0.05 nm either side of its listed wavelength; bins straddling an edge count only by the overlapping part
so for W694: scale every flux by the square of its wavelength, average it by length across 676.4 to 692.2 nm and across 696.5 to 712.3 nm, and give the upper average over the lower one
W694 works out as 1.06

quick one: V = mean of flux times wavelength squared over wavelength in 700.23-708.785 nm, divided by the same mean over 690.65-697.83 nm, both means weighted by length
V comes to 1.05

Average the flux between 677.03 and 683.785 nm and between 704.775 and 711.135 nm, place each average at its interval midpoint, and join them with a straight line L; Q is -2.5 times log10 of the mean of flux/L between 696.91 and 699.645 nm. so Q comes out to 0.03 mag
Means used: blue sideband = 178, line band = 172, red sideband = 177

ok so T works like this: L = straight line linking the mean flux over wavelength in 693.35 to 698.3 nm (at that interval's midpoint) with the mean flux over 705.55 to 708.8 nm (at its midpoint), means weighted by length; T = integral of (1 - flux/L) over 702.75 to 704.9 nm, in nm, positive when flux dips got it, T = 0.03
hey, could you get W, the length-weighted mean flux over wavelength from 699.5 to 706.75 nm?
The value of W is 175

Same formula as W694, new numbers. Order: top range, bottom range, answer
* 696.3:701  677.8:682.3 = 1.02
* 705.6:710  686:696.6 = 1.08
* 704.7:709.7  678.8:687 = 1.08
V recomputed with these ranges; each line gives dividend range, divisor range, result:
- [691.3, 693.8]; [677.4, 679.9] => 0.95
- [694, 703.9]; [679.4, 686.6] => 1.05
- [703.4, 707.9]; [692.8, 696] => 1.04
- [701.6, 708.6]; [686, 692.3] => 1.06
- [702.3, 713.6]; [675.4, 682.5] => 1.06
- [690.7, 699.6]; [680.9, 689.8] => 1.02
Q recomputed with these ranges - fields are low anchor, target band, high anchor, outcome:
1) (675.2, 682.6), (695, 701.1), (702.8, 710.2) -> 0.02 mag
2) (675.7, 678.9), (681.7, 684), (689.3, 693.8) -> 0.05 mag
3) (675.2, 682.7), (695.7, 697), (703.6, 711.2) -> 0.00 mag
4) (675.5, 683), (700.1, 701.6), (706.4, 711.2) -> 0.00 mag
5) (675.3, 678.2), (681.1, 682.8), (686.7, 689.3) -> 0.06 mag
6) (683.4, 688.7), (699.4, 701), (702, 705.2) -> 0.00 mag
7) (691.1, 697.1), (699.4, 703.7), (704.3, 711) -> -0.01 mag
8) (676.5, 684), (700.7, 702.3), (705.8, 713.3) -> -0.01 mag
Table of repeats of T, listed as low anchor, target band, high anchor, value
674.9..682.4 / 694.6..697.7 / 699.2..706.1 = 0.01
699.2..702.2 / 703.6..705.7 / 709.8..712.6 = 0.06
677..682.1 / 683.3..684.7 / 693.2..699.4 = 0.06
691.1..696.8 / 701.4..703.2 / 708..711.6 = -0.02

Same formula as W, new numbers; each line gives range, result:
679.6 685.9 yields 176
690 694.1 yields 167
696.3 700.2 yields 174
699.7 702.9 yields 178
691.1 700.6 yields 172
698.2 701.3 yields 175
